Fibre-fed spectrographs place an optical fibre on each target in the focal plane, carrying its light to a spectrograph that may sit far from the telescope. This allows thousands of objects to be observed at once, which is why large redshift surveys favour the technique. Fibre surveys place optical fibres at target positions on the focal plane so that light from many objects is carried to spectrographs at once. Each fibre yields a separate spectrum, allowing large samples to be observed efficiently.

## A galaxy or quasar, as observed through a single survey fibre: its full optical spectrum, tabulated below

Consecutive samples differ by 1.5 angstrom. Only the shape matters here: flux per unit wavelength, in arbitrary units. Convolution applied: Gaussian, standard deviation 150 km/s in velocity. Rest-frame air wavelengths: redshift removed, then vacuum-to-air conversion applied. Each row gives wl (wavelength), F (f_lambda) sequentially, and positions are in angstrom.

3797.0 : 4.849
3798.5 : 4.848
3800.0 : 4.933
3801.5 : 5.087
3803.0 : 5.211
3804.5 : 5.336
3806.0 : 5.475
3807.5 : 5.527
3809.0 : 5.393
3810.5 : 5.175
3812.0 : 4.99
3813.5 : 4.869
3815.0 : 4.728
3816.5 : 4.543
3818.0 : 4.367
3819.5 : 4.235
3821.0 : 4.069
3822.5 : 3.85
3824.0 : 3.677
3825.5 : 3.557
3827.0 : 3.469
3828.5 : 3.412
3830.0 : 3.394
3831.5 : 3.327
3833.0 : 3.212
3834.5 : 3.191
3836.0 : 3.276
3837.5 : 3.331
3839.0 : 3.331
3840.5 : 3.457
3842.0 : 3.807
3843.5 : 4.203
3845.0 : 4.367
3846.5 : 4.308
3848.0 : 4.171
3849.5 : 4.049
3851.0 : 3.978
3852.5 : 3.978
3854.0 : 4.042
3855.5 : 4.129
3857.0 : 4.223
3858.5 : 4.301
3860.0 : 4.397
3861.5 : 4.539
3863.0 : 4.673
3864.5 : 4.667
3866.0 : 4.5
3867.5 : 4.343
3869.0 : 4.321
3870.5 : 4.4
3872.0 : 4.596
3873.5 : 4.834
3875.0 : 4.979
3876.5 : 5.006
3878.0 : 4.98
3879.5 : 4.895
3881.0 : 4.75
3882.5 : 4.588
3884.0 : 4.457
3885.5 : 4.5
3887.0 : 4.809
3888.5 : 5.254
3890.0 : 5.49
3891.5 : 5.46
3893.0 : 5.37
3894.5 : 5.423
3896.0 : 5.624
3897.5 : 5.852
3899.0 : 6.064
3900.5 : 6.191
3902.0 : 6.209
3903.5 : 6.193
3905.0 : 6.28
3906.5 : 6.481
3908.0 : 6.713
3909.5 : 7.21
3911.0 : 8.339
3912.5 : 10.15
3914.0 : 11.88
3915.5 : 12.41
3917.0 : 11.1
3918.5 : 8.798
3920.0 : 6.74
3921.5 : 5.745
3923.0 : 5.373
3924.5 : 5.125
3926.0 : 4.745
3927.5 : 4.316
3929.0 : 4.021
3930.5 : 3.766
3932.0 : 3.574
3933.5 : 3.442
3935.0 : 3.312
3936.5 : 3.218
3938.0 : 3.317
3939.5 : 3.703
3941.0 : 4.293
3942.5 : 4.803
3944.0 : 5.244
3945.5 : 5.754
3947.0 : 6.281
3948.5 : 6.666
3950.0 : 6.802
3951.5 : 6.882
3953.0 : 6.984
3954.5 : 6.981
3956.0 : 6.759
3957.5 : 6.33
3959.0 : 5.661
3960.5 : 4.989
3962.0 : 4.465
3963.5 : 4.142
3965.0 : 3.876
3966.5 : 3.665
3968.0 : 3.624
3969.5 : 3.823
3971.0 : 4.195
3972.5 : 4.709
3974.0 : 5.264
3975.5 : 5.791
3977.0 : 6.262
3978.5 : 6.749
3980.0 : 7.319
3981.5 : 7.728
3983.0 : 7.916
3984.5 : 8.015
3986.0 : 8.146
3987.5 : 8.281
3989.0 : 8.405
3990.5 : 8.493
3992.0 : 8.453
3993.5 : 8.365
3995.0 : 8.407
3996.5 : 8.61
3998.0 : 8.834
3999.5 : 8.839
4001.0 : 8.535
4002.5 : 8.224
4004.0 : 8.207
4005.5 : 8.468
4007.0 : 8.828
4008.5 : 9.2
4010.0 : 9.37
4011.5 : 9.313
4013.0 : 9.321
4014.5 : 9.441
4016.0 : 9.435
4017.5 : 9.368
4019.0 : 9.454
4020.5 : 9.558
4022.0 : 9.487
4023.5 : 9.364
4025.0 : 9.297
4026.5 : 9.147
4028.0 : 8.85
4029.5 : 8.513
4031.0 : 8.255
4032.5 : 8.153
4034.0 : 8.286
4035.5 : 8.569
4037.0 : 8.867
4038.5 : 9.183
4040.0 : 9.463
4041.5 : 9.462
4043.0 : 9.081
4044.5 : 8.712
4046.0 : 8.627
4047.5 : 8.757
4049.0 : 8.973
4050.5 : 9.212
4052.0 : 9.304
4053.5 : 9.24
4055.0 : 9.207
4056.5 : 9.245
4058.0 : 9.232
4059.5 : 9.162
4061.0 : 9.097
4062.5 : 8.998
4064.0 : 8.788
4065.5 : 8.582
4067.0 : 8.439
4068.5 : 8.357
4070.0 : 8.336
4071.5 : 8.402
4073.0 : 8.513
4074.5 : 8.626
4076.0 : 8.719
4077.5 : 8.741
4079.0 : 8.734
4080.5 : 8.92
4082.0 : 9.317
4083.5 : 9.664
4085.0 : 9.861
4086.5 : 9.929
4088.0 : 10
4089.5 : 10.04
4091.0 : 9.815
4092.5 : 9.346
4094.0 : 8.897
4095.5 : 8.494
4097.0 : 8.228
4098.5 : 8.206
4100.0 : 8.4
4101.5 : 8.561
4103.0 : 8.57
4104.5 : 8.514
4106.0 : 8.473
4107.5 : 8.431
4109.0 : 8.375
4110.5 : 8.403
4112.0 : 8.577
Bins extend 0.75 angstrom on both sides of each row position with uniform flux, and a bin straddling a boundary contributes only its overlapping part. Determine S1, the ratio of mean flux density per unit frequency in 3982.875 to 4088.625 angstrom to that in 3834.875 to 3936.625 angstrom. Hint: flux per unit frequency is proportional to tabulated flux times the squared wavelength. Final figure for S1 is 1.82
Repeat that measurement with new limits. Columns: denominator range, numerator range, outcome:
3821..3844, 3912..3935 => 1.97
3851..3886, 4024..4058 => 2.16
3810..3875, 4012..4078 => 2.42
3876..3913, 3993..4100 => 1.66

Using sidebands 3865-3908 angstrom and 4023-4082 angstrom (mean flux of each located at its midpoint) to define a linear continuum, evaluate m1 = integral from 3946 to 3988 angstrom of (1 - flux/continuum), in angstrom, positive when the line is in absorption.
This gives 6.0 angstrom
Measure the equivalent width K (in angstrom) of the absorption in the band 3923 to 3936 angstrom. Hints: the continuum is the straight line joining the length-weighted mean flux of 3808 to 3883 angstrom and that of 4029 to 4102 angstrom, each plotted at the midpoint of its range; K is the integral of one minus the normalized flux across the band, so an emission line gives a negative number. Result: 4.1 angstrom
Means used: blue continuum 4.22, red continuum 8.93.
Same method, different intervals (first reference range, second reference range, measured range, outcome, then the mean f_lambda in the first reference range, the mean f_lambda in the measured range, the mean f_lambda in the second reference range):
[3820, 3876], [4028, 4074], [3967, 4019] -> -1.8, 4.02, 7.77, 8.83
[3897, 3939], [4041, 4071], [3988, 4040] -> -4.7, 6.29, 8.86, 8.93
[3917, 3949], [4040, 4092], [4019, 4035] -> -2.1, 5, 8.91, 9.07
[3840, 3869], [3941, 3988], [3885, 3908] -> -4.0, 4.23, 5.73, 5.9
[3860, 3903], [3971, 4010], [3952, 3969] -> 4.3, 5.02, 5.23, 7.8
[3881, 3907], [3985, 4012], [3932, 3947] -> 5.8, 5.51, 4.2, 8.6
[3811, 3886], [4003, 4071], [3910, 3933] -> -4.1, 4.19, 7.03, 8.98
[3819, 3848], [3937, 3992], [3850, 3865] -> -0.7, 3.66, 4.28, 5.92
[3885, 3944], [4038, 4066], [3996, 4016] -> -2.1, 5.93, 8.89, 9.07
